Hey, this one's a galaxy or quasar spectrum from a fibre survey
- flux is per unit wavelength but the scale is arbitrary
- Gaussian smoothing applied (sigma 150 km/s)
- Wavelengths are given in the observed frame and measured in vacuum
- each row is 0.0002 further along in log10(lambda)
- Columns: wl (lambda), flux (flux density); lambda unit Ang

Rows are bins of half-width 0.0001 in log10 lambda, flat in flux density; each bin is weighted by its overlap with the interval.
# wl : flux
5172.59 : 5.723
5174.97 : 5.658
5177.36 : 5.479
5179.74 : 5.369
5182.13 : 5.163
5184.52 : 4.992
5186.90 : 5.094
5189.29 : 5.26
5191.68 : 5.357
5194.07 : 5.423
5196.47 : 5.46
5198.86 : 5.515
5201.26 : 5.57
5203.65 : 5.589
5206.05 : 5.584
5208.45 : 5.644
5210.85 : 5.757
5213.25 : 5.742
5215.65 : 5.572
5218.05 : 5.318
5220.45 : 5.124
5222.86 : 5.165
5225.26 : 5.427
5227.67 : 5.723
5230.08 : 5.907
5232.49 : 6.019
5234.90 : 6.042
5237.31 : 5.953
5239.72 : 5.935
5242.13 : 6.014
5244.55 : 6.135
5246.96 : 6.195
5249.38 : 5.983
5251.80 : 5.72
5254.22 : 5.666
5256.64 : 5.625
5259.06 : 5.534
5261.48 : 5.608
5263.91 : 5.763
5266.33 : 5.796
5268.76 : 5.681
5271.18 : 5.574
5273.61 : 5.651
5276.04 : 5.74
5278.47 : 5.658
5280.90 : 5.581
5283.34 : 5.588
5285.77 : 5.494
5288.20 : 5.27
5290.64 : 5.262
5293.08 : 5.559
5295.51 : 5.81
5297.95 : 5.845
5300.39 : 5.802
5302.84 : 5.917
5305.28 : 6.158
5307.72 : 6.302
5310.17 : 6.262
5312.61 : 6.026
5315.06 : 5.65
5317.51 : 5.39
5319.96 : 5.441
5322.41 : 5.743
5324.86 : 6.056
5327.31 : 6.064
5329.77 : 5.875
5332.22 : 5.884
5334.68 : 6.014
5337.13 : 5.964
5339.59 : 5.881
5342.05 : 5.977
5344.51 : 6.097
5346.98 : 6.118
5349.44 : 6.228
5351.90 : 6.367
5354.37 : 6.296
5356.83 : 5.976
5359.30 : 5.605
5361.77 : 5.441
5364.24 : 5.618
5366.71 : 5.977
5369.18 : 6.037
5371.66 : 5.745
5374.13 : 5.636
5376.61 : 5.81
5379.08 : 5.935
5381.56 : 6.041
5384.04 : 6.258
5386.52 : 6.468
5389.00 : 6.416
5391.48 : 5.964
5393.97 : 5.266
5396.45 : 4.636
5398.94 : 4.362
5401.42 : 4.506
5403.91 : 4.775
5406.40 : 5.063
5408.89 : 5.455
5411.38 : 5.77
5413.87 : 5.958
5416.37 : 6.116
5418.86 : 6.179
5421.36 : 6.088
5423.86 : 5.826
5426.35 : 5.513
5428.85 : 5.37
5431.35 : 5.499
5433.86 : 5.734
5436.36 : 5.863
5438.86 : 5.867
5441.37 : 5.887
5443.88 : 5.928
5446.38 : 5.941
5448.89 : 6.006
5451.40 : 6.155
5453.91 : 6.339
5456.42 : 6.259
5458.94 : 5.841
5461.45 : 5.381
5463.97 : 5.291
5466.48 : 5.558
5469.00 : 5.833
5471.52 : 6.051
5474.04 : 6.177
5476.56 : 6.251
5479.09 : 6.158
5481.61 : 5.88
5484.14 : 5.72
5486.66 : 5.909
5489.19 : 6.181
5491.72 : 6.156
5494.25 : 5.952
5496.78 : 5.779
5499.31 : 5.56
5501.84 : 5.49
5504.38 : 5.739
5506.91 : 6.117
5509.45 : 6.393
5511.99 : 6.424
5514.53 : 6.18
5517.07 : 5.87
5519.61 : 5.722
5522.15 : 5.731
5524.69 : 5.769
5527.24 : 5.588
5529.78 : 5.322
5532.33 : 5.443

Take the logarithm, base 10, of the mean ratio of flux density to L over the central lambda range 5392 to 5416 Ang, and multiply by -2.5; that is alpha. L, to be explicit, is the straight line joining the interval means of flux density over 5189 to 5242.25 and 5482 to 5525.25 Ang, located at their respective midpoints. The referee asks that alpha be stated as 0.13 mag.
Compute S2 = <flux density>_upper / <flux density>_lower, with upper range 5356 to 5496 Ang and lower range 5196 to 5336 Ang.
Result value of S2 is 1.0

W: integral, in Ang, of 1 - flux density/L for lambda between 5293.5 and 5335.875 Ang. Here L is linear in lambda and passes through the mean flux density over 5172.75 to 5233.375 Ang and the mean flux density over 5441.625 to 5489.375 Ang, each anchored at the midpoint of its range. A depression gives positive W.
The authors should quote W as -1.6 Ang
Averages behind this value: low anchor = 5.48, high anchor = 5.93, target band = 5.89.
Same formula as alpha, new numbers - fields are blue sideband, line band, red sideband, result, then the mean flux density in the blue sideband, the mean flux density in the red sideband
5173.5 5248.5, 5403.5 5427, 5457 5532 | 0.014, 5.59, 5.86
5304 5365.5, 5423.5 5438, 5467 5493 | 0.067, 5.94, 6.02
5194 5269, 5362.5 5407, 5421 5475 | 0.039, 5.7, 5.83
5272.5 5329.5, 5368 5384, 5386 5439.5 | -0.051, 5.75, 5.56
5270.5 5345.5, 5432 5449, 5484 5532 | -0.004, 5.79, 5.87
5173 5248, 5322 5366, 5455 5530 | -0.043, 5.59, 5.88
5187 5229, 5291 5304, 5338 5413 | -0.027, 5.47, 5.73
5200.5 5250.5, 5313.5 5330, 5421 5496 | 0.010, 5.74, 5.88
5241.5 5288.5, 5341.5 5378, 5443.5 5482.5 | -0.019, 5.72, 5.94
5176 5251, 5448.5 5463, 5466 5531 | -0.022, 5.6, 5.91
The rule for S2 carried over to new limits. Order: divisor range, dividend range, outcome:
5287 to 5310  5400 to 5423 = 0.96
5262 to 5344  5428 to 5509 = 1.02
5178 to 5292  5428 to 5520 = 1.05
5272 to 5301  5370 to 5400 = 1.02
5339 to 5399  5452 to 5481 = 1.01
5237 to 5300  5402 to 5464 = 1.01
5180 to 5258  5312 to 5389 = 1.06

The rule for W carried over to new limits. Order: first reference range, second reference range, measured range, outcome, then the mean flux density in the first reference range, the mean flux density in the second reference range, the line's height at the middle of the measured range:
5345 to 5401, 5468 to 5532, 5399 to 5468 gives 2.0 Ang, 5.81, 5.91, 5.86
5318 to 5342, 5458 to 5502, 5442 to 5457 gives -0.6 Ang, 5.87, 5.85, 5.86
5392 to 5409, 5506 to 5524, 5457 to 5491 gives -1.5 Ang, 4.87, 6.05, 5.63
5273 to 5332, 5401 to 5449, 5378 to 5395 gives -1.1 Ang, 5.76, 5.68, 5.7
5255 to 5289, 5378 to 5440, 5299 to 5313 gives -1.1 Ang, 5.62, 5.64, 5.62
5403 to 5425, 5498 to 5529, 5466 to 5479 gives -0.5 Ang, 5.7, 5.87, 5.8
